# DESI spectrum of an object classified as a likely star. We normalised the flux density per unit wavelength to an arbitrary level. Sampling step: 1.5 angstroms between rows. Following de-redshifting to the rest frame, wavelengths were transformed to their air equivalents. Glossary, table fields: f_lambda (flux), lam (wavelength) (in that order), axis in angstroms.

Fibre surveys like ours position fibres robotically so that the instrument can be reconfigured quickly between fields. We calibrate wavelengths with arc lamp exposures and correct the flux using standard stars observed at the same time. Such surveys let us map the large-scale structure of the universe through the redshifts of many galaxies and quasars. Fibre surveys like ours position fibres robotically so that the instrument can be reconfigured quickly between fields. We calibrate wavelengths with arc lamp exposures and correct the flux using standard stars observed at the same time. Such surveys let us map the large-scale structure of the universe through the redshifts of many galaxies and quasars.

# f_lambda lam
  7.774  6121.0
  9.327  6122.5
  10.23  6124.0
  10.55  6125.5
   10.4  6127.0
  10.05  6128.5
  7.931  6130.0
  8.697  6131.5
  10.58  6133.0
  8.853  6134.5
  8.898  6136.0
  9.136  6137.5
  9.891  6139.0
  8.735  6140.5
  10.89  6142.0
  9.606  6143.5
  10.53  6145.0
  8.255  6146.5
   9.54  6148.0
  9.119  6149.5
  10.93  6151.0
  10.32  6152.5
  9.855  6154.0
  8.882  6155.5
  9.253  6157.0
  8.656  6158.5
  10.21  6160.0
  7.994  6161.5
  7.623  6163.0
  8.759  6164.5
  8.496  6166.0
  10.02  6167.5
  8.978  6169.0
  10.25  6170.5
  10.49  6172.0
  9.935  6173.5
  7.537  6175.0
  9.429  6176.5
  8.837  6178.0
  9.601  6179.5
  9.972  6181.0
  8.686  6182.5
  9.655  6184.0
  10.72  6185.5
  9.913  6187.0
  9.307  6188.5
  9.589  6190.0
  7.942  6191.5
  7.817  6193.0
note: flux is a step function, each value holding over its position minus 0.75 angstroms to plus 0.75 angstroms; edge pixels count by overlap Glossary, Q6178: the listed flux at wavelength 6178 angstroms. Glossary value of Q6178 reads 8.837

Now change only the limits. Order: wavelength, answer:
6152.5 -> 10.32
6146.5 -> 8.255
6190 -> 9.589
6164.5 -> 8.759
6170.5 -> 10.25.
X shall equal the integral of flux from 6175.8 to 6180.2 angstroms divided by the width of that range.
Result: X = 9.28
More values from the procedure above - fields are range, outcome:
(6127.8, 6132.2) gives 8.88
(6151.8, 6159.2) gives 9.39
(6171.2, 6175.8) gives 9.33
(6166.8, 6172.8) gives 9.93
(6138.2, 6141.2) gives 9.32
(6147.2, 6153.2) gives 9.96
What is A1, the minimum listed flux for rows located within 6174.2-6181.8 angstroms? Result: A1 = 7.537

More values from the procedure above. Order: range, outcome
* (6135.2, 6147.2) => 8.255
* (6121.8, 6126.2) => 9.327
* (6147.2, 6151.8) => 9.119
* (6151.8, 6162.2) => 7.994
